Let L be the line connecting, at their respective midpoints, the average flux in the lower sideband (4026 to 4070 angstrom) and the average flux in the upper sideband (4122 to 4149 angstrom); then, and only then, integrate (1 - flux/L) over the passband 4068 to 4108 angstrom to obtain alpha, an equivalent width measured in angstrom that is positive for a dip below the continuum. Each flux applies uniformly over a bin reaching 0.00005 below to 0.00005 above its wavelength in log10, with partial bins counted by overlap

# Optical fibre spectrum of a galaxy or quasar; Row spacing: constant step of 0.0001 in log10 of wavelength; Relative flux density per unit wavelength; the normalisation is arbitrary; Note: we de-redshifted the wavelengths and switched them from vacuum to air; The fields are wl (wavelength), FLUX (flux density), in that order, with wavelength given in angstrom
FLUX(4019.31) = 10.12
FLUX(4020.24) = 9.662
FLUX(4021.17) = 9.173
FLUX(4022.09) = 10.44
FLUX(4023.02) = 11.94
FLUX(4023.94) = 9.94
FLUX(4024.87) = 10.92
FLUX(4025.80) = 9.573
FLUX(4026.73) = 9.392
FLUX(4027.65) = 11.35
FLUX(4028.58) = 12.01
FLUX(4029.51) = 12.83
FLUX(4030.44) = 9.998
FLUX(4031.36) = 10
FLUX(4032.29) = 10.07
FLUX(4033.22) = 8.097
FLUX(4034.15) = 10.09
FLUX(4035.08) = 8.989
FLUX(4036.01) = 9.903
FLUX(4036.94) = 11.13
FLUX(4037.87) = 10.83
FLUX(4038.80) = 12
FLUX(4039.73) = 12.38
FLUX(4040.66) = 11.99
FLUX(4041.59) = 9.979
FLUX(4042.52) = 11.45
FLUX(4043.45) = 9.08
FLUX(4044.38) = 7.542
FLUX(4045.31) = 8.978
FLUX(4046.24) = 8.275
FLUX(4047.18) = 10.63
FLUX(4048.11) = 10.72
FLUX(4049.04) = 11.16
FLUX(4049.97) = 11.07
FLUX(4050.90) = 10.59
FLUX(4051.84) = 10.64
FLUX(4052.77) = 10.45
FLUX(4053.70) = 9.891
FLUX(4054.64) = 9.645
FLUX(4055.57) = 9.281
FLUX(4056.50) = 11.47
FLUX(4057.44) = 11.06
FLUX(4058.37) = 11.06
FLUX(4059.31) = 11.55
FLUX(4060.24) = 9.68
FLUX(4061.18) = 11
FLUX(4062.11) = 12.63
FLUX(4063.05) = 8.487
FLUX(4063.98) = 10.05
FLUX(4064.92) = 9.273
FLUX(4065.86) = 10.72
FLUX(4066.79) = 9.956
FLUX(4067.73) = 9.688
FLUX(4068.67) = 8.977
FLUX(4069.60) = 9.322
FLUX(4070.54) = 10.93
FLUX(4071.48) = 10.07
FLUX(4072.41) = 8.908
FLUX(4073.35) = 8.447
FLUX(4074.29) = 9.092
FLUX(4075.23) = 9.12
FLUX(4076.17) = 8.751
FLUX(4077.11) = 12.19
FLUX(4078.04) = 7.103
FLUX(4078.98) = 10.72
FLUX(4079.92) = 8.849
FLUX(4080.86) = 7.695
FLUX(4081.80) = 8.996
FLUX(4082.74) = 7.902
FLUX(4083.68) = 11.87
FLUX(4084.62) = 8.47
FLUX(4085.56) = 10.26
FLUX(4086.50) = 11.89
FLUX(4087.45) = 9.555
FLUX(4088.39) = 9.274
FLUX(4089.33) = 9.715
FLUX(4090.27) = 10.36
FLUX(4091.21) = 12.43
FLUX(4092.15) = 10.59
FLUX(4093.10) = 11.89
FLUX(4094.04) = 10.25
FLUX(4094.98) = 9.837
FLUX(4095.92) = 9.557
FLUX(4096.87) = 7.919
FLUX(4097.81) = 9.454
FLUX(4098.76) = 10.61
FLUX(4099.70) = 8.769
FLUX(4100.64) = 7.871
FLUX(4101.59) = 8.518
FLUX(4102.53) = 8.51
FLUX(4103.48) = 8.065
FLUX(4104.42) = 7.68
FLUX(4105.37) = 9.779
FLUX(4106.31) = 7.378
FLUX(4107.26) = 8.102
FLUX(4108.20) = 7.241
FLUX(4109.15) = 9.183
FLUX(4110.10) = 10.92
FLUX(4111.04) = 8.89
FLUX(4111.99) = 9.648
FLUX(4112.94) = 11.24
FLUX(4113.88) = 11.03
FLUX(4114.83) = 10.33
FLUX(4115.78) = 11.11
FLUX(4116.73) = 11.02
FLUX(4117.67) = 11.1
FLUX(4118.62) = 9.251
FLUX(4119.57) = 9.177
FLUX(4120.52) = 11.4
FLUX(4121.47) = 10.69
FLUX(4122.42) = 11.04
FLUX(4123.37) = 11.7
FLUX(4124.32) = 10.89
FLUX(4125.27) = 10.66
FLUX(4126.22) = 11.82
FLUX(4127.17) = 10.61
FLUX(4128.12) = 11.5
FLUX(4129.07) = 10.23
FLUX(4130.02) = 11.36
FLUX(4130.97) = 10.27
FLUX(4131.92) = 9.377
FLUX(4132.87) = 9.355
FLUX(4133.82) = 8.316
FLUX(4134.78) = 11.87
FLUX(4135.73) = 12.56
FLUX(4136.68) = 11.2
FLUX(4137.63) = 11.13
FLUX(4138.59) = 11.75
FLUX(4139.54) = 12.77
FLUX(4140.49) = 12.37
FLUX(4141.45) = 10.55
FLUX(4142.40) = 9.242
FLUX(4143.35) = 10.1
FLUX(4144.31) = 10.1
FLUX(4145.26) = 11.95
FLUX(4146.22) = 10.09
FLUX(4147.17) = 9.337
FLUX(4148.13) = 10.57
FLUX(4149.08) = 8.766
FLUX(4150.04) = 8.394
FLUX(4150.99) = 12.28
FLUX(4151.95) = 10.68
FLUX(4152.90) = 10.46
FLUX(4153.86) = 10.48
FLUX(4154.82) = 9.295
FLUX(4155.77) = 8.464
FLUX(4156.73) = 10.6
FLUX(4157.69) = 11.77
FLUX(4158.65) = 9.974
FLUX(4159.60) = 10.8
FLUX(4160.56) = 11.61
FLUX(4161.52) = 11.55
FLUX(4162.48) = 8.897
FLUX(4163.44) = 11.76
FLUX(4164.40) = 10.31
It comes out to 4.3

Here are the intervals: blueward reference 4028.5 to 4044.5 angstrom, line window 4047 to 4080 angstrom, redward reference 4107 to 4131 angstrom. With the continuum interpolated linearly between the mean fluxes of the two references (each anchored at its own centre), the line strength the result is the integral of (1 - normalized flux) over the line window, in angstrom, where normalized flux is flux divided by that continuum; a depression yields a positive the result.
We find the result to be 1.2 angstrom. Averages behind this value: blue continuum 10.5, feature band 10.1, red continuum 10.4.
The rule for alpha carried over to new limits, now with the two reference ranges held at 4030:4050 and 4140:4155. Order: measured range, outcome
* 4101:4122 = 1.5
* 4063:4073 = 0.5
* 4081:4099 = 0.4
